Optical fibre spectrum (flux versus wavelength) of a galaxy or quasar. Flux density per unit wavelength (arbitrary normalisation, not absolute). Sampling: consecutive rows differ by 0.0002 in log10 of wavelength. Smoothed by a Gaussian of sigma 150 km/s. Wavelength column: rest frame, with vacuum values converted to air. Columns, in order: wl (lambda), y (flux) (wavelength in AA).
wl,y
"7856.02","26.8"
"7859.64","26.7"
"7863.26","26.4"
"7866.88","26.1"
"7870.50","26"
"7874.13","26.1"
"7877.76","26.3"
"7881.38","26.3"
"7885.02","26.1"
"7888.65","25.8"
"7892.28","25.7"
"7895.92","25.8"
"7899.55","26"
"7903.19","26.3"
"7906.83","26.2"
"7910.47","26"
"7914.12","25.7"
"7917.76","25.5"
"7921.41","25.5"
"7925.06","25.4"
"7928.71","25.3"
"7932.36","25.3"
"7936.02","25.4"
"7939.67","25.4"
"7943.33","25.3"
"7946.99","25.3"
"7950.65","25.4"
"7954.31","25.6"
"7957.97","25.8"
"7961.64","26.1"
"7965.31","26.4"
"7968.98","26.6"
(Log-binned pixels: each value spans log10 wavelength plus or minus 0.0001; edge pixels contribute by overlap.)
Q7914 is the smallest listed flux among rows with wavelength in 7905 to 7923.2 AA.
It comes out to 25.5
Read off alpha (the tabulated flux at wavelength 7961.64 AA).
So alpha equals 26.1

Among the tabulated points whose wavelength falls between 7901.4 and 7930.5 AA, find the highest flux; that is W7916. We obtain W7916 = 26.3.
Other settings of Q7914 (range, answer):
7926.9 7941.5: 25.3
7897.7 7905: 26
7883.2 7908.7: 25.7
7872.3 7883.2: 26.1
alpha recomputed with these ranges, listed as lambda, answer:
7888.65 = 25.8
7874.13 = 26.1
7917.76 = 25.5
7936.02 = 25.4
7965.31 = 26.4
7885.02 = 26.1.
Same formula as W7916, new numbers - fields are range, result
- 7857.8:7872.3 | 26.7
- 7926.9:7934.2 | 25.3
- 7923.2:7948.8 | 25.4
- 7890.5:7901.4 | 26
